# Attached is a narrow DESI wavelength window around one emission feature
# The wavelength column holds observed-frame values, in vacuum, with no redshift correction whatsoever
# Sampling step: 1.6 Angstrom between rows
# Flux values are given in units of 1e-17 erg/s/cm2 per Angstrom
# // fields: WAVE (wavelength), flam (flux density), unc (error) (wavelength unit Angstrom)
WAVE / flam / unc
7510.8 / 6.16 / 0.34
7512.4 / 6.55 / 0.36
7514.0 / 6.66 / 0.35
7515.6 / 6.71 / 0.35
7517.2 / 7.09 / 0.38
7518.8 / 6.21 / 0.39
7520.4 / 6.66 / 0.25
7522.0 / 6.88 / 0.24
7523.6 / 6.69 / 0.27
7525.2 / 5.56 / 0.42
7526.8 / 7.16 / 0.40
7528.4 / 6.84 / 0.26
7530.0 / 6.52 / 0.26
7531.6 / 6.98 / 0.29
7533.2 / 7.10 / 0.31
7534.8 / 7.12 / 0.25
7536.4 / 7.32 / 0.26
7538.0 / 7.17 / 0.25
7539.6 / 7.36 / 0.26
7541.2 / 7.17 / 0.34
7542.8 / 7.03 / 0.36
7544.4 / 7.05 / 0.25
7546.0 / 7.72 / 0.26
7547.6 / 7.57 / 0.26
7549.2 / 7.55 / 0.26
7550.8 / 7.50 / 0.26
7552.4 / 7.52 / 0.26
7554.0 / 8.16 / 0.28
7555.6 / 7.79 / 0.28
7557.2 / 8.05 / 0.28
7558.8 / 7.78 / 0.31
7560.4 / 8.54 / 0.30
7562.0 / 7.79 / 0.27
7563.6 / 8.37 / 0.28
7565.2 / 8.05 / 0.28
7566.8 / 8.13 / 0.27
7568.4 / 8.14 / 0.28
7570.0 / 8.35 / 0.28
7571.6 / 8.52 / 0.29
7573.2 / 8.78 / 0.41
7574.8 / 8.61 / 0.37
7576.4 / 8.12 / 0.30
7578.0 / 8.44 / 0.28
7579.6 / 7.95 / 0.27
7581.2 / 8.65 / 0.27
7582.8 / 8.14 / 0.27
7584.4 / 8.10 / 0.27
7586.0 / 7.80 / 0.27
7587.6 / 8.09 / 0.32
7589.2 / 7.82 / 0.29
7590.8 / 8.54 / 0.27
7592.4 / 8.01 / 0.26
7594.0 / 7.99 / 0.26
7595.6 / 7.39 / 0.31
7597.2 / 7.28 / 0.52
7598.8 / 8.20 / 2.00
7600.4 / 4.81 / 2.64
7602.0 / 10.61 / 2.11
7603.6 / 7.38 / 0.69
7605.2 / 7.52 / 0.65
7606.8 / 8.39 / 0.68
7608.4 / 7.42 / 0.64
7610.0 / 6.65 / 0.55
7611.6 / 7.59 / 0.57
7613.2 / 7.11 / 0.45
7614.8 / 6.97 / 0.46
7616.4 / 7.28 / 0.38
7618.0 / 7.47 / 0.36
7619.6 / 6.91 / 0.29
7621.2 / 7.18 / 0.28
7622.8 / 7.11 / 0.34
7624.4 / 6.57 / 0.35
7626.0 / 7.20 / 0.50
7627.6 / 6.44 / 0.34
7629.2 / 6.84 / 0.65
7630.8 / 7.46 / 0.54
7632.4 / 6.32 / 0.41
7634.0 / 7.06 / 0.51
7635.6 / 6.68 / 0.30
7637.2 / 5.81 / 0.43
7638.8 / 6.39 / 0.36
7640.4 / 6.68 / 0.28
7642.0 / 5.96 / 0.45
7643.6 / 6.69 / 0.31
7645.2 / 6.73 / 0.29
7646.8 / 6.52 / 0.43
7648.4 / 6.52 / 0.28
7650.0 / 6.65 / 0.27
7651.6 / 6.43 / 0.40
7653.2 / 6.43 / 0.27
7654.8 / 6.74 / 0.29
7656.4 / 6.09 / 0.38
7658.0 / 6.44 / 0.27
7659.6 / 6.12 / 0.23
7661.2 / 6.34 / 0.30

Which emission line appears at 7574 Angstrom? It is Mg II 2798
